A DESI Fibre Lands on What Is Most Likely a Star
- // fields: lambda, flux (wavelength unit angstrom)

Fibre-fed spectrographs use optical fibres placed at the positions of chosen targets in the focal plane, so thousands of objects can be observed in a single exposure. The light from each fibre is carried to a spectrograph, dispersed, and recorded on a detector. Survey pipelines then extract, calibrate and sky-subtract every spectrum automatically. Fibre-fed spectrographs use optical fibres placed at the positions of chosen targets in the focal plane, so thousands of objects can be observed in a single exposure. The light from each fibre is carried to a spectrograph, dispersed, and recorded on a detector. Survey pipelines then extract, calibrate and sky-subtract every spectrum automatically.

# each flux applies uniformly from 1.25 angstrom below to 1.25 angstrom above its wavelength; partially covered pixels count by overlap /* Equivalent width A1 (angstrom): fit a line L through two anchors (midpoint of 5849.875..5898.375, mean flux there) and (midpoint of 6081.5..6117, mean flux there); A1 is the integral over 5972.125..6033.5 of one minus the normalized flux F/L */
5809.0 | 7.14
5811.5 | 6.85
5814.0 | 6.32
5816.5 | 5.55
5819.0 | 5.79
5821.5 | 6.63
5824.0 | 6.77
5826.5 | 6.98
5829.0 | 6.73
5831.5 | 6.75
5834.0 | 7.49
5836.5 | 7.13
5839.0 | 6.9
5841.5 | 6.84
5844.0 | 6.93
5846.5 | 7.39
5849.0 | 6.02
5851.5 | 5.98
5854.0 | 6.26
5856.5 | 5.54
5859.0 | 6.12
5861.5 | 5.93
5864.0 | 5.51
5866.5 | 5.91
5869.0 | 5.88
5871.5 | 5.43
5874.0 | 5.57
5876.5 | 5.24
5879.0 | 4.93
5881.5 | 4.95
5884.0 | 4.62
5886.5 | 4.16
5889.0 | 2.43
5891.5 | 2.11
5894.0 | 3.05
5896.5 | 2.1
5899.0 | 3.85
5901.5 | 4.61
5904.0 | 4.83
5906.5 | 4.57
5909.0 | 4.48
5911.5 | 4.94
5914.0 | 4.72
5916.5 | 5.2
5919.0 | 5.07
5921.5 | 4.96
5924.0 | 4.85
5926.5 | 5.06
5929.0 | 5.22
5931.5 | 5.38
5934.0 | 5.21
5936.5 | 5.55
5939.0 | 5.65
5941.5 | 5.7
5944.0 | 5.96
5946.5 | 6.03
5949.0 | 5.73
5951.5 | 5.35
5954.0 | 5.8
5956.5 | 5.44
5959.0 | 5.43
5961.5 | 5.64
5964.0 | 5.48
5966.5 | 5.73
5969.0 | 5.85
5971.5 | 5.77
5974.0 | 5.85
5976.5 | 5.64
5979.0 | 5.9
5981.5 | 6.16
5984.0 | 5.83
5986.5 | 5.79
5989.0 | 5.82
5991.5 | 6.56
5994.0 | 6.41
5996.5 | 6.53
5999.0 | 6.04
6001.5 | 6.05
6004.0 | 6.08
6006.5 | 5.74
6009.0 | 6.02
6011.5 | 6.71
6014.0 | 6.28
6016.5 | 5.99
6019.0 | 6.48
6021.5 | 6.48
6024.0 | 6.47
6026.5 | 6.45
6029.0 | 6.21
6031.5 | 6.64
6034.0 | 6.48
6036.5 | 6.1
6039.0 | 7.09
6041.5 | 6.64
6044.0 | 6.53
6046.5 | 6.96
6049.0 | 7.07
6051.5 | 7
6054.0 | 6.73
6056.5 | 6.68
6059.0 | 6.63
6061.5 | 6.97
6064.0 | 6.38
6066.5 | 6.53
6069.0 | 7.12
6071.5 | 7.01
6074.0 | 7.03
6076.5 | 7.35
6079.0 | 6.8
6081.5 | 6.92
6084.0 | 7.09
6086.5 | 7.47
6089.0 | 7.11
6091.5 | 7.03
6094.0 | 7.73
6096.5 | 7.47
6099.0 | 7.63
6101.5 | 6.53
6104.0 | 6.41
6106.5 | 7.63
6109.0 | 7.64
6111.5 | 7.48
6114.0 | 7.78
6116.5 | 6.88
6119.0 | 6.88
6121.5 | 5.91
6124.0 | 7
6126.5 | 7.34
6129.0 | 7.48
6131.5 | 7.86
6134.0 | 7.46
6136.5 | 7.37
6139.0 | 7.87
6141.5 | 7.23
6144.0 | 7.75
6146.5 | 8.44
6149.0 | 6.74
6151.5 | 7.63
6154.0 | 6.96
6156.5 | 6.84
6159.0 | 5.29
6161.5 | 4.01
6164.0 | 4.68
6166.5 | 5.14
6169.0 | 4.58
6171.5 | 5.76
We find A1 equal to 0.5 angstrom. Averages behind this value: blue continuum 4.82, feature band 6.17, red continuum 7.27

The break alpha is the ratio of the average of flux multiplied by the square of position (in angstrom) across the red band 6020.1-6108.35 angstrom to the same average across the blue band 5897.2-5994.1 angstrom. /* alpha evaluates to 1.3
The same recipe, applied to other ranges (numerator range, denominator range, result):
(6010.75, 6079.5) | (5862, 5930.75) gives 1.52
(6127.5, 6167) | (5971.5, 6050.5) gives 1.14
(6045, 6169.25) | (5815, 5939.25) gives 1.39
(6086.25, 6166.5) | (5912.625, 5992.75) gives 1.33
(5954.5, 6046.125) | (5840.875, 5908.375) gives 1.27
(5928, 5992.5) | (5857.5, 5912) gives 1.27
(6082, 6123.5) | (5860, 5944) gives 1.59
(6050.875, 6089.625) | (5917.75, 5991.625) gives 1.28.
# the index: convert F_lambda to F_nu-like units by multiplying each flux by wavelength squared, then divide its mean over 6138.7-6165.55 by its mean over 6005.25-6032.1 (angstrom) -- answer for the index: 1.1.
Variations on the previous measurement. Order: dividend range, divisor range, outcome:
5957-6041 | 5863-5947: 1.31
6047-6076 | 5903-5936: 1.44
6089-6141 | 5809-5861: 1.22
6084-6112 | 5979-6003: 1.23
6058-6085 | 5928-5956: 1.29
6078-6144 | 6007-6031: 1.18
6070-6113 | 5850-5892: 1.51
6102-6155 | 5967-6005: 1.27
